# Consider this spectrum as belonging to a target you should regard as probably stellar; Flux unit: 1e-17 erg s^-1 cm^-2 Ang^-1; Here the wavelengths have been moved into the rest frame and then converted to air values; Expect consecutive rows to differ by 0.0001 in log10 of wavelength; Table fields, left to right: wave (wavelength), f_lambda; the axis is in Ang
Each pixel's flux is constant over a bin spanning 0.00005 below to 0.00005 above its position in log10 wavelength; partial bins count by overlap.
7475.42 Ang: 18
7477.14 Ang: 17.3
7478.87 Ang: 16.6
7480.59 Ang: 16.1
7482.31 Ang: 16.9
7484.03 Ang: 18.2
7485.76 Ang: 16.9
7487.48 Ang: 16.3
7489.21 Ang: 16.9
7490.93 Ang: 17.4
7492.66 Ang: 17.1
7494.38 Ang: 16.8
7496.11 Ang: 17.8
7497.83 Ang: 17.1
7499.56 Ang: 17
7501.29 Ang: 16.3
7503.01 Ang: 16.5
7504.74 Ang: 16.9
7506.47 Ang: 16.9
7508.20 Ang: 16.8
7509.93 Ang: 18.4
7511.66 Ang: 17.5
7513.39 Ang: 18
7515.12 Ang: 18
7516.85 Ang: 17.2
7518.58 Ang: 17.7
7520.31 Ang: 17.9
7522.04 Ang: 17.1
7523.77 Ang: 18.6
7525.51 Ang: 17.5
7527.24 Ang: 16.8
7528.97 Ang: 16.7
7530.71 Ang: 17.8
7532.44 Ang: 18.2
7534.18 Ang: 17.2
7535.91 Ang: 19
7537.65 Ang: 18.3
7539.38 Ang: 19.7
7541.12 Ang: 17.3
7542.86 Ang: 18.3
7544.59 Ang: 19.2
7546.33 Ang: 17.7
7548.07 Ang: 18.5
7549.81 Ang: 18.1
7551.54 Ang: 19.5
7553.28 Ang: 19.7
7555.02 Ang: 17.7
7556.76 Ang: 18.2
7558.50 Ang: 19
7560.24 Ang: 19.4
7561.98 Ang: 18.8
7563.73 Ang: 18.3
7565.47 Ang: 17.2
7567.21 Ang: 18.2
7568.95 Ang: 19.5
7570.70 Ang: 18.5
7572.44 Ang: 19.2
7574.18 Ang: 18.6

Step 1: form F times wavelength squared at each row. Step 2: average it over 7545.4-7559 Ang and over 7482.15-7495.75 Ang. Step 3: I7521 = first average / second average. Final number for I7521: 1.10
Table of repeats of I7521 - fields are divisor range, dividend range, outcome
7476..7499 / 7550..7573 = 1.12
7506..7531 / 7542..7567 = 1.07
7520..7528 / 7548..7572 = 1.07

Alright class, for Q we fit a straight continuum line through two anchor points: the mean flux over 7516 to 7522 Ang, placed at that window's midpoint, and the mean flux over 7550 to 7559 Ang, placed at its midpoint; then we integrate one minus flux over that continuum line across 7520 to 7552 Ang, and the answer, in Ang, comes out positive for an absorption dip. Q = 0.1 Ang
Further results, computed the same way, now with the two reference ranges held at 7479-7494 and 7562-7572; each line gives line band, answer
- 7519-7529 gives 0.1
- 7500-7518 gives 0.1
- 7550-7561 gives -0.4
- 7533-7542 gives -0.2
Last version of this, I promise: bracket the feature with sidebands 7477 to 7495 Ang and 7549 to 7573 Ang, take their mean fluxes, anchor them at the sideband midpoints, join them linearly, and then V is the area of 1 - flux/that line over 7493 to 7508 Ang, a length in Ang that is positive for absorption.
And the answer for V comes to 0.3 Ang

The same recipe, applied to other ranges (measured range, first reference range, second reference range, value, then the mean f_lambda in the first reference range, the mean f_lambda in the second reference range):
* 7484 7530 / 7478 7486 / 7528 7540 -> 0.60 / 16.9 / 18.1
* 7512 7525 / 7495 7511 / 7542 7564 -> -0.15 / 17.1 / 18.7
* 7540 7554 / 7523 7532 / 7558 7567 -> -0.38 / 17.5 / 18.5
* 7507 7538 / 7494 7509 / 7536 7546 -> 0.14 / 16.9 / 18.5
